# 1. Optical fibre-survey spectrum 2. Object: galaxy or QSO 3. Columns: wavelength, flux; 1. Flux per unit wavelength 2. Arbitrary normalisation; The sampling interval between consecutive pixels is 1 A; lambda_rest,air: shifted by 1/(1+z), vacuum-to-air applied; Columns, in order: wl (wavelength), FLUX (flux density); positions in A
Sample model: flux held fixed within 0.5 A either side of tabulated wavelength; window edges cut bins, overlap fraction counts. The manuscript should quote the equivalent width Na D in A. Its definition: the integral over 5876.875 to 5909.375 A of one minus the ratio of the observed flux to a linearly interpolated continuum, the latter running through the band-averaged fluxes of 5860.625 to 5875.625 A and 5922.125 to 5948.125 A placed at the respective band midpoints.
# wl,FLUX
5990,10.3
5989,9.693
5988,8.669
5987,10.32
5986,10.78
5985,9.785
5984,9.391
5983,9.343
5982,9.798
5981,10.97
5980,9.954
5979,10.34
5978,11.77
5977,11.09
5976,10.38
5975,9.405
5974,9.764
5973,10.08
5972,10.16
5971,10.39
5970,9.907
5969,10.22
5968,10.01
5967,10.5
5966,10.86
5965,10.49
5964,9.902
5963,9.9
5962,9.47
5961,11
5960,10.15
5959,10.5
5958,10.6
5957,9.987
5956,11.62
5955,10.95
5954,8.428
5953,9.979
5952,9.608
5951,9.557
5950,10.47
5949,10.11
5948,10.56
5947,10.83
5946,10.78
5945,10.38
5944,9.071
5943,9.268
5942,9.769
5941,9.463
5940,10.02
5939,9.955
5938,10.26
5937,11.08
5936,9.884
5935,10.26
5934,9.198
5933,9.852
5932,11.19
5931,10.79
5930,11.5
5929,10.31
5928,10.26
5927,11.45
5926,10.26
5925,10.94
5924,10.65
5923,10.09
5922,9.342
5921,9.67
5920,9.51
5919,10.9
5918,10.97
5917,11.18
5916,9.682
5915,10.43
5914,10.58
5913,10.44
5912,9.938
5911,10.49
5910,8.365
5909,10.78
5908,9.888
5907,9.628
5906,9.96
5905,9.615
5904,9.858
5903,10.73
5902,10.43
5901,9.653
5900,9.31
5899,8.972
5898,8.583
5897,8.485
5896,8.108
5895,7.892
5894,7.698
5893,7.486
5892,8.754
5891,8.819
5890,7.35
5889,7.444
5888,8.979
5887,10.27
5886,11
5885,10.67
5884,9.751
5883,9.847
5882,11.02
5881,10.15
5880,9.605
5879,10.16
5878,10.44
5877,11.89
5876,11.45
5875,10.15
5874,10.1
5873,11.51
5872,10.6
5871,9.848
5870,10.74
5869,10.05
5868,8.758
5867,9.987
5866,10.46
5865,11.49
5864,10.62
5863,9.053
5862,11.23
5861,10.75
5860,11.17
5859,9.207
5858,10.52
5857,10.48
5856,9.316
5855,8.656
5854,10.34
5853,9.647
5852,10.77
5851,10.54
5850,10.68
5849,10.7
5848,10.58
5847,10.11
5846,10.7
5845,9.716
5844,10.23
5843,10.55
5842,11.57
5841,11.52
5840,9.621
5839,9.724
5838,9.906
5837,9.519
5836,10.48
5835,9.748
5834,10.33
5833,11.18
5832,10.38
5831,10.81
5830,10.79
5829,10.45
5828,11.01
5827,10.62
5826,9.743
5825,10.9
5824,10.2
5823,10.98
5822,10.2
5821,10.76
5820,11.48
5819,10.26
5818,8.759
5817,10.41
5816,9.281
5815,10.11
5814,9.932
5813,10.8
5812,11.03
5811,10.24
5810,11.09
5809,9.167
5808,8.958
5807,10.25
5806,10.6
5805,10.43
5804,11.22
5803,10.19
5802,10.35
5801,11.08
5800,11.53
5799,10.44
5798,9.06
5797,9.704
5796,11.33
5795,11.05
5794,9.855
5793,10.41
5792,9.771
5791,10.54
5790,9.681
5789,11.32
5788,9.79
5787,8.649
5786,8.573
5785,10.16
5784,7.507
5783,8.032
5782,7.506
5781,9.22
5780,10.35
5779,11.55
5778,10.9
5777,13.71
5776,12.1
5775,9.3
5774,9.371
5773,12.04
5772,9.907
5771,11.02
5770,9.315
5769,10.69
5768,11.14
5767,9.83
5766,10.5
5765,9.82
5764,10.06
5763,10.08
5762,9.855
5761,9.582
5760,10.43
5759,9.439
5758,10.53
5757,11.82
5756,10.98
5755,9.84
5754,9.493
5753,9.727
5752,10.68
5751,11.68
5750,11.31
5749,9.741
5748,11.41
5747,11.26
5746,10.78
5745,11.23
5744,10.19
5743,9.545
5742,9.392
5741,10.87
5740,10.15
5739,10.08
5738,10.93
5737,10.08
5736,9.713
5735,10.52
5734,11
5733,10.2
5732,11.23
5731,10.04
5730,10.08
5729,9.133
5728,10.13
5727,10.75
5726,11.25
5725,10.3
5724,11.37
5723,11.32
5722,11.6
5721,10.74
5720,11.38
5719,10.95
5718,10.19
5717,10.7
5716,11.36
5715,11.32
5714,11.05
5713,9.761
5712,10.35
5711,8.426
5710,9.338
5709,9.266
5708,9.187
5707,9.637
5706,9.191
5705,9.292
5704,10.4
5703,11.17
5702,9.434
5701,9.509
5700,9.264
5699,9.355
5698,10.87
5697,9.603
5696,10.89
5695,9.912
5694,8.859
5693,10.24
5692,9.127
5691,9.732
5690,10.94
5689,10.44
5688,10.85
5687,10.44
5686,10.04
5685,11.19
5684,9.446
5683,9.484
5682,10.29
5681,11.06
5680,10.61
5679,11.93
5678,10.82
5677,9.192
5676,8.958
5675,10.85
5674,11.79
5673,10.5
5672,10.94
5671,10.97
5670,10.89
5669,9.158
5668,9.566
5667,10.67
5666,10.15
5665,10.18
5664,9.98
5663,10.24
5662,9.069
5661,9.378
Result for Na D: 2.76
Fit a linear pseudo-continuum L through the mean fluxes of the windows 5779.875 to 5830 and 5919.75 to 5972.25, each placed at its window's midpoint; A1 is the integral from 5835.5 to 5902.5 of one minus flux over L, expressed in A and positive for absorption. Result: 1.4 A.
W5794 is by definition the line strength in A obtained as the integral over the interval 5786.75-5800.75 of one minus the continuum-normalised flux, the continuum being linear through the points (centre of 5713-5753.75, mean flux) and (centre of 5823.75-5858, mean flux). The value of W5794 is 0.3 A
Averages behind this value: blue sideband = 10.6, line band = 10.3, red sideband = 10.3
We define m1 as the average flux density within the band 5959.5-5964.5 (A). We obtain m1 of 10.1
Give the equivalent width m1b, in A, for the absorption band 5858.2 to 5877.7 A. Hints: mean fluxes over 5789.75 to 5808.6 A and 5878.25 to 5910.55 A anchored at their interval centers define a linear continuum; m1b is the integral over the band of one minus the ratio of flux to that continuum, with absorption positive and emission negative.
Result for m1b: -1.71 A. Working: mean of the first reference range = 10.3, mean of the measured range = 10.5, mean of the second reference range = 9.36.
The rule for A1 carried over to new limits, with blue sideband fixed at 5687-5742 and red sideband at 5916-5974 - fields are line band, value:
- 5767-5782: -0.55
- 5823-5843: -0.43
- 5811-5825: -0.13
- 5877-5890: 0.41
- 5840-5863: -0.26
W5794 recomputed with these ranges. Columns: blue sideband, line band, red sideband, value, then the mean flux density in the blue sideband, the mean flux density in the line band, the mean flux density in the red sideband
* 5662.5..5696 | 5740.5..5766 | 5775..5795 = -0.78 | 10.3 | 10.4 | 9.99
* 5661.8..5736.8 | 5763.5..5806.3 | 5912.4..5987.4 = 0.17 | 10.3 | 10.2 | 10.2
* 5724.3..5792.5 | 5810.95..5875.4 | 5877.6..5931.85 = -2.20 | 10.3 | 10.3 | 9.81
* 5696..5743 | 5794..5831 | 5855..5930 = -1.12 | 10.3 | 10.4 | 9.95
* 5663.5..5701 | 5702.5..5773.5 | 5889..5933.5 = -1.88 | 10.2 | 10.4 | 9.76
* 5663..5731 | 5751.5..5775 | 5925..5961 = 0.04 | 10.3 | 10.2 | 10.3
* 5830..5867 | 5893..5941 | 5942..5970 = 1.36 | 10.3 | 9.95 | 10.2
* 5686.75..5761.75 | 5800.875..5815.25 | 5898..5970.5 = -0.14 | 10.3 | 10.3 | 10.2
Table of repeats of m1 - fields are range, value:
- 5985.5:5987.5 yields 10.6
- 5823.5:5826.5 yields 10.3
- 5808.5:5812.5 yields 10.4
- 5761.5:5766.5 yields 10.1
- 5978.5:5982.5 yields 10.3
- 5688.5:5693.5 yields 10.1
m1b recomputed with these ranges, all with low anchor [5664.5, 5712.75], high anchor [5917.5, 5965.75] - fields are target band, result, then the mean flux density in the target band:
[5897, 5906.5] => 0.6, 9.62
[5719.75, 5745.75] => -1.0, 10.5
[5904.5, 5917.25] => 0.2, 10.1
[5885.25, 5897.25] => 1.9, 8.57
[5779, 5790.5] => 1.0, 9.27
